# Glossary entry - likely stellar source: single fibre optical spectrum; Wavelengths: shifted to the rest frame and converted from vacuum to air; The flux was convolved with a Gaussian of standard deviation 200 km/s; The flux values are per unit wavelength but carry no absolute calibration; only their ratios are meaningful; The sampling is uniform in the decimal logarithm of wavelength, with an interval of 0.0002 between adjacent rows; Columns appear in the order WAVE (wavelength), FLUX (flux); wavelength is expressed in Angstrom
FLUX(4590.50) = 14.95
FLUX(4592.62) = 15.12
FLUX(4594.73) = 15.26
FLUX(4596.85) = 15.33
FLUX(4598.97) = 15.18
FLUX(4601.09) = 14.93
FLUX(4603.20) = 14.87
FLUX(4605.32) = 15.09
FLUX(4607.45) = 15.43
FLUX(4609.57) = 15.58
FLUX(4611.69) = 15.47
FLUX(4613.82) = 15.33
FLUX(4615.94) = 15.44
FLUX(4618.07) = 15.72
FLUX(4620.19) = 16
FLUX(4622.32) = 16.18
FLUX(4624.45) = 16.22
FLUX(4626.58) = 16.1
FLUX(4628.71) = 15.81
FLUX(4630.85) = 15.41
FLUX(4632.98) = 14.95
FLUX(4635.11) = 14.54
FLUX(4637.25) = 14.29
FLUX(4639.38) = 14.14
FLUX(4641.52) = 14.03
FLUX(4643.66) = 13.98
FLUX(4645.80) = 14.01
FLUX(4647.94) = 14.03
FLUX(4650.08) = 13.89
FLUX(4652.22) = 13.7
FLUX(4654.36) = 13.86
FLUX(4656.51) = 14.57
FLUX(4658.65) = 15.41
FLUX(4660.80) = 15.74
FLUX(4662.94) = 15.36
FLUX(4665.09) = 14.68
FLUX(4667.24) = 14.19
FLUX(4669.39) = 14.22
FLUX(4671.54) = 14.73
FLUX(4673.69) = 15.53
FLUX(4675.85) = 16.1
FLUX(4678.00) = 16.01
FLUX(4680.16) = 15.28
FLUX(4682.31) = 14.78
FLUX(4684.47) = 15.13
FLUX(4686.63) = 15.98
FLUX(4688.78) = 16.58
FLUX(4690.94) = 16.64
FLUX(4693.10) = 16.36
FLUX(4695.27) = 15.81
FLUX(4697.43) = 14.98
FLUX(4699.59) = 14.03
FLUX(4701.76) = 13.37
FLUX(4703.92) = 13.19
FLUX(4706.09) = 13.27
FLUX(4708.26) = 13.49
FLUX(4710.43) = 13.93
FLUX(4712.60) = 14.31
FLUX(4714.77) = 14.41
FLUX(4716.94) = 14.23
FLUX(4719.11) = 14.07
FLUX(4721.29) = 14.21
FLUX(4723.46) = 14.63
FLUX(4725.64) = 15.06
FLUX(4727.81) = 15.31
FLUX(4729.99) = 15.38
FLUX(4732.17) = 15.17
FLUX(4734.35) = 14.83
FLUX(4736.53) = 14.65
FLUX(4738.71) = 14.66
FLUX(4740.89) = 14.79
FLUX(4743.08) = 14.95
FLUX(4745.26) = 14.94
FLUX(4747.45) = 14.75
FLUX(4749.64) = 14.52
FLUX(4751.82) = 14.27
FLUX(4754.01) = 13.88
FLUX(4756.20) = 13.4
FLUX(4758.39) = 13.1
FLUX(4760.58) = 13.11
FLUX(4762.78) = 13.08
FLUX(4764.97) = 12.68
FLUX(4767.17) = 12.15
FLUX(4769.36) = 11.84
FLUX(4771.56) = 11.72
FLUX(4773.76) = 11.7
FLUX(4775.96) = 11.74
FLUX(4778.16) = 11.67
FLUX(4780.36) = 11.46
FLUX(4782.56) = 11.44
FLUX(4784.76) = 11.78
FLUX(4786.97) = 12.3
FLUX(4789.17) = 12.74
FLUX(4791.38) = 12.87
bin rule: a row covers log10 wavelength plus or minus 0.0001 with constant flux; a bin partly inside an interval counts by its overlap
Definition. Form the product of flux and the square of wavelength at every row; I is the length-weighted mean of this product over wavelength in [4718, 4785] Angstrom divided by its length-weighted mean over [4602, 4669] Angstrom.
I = 0.95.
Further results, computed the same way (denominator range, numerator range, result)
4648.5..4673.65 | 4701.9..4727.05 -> 0.99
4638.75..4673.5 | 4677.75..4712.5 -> 1.05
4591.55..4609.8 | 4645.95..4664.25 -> 0.98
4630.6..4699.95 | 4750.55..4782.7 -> 0.87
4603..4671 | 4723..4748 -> 1.04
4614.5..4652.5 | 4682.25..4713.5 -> 1.02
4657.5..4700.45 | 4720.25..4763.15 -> 0.96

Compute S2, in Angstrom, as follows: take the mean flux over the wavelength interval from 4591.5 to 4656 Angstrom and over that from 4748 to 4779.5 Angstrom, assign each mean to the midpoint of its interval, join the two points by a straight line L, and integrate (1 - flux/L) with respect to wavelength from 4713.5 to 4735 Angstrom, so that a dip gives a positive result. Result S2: -2.1 Angstrom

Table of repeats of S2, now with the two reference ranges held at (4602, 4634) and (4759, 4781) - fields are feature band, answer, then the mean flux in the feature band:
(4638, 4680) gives -0.1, 14.7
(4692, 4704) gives -0.8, 14.7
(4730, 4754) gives -3.7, 14.7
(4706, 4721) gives -0.7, 14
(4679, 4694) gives -1.9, 15.8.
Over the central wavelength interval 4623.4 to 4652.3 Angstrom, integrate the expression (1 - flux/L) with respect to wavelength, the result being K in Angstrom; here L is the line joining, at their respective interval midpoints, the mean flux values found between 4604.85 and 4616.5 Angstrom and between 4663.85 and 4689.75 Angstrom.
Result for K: 1.2 Angstrom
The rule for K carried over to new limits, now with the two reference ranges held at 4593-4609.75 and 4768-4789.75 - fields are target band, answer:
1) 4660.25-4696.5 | -4.6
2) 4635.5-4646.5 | 0.2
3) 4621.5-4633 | -0.9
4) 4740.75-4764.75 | -3.2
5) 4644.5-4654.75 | 0.3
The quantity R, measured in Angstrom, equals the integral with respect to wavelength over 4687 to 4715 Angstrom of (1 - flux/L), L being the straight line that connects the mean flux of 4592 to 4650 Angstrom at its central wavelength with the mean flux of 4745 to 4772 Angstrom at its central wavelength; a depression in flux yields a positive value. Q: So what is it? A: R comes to -1.2 Angstrom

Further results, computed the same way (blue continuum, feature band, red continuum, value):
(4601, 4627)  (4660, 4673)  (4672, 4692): 0.7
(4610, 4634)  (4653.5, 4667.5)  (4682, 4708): 0.4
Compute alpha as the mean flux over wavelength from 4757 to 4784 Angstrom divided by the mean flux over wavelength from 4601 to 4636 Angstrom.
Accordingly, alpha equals 0.78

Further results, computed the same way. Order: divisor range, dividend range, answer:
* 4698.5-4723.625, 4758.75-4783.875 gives 0.87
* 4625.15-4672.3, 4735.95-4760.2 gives 0.98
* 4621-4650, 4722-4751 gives 1.00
